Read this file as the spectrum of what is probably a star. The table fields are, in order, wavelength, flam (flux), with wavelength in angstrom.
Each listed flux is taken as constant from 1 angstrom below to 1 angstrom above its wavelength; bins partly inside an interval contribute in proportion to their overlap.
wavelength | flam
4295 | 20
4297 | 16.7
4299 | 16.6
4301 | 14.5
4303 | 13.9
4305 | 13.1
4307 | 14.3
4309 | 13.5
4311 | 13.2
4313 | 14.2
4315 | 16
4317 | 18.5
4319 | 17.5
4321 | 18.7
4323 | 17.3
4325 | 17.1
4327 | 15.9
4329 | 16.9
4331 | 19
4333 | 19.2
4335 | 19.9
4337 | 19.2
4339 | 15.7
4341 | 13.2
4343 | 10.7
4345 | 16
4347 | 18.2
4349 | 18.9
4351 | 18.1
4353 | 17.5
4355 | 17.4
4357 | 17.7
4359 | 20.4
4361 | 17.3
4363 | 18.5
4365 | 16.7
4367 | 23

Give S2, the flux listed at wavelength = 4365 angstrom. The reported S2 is 16.7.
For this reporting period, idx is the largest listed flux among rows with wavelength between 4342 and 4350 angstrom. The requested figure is 18.9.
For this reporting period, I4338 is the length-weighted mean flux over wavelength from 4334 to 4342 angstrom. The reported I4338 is 17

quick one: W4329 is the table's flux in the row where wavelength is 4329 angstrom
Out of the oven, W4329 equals 16.9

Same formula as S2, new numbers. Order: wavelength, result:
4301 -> 14.5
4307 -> 14.3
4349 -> 18.9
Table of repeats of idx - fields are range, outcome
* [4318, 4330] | 18.7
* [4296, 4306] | 16.7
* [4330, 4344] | 19.9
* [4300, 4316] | 16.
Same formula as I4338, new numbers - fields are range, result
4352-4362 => 18.1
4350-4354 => 17.8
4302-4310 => 13.7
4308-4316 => 14.2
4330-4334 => 19.1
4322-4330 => 16.8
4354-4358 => 17.5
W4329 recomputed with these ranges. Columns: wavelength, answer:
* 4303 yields 13.9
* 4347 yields 18.2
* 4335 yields 19.9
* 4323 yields 17.3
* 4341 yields 13.2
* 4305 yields 13.1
